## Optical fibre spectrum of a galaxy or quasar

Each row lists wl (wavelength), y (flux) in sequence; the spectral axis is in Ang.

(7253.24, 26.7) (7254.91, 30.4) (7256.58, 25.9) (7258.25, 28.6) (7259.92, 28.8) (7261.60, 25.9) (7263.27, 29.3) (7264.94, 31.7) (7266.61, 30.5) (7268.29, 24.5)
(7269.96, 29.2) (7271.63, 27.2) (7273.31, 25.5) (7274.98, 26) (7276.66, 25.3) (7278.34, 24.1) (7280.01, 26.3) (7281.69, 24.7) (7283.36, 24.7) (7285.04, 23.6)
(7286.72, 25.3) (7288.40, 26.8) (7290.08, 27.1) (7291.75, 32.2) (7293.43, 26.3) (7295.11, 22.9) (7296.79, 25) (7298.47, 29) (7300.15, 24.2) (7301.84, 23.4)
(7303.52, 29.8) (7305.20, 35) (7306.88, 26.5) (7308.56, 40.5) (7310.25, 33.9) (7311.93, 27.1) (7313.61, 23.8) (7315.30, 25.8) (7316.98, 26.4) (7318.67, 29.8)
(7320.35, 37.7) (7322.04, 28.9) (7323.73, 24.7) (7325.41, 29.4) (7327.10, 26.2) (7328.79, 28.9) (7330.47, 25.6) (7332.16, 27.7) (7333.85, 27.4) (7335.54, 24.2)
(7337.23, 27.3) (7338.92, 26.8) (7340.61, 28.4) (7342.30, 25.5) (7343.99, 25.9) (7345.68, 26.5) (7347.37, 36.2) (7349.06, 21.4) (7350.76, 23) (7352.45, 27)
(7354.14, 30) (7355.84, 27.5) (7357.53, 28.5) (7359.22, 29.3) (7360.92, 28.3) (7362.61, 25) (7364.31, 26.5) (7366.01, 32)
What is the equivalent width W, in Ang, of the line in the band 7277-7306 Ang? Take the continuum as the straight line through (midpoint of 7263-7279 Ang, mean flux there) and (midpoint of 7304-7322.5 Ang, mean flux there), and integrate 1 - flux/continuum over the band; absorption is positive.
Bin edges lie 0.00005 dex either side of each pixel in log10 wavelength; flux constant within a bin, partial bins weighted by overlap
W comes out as 2.4 Ang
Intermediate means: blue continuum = 27.3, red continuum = 30.5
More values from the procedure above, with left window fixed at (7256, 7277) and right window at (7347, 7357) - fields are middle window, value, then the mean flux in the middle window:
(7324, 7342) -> 0.12 Ang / 27.1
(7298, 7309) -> -0.80 Ang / 29.4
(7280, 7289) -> 0.80 Ang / 25.1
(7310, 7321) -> -0.59 Ang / 28.8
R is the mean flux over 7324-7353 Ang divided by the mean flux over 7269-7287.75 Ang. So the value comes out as 1.0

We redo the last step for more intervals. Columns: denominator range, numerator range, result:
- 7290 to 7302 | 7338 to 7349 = 1.05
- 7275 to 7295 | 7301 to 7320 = 1.14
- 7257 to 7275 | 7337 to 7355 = 0.97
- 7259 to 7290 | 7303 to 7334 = 1.10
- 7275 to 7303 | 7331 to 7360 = 1.06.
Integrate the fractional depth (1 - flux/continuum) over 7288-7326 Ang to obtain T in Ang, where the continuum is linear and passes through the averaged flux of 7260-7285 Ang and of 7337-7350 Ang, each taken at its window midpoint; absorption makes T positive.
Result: -2.22 Ang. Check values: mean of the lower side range 26.7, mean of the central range 28.5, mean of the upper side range 27.2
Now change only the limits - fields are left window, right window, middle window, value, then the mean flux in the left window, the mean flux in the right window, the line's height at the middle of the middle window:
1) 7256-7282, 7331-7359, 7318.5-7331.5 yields -0.82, 27.1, 27.1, 27.1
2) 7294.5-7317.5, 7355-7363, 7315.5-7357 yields 0.65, 28.2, 27.9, 28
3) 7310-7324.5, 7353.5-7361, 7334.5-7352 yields 1.28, 28.5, 28.7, 28.6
